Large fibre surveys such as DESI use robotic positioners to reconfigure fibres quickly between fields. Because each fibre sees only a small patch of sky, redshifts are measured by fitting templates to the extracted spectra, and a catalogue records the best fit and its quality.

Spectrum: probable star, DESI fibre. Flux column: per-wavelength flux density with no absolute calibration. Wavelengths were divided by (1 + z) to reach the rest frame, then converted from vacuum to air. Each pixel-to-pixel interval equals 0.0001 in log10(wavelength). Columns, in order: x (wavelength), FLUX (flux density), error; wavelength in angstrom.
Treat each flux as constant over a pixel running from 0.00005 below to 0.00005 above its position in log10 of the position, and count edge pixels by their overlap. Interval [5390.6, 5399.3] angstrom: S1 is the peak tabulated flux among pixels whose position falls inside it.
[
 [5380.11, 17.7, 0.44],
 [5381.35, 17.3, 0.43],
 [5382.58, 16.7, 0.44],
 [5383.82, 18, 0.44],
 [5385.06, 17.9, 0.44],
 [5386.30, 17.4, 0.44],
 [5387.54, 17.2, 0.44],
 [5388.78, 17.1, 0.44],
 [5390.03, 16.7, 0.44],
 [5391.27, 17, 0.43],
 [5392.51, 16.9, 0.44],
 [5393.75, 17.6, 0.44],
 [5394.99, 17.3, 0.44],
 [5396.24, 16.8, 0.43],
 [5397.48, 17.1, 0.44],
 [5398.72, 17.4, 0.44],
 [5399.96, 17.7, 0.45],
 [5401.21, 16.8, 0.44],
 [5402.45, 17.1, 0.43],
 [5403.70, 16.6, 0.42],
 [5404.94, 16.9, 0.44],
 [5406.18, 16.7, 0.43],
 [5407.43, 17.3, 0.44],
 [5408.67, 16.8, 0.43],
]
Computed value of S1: 17.6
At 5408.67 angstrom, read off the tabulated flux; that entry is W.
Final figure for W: 16.8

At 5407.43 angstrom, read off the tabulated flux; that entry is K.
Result 17.3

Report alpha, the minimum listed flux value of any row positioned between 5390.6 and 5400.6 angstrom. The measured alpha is 16.8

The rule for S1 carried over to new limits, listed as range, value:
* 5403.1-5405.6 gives 16.9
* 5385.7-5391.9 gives 17.4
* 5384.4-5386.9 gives 17.9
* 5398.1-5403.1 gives 17.7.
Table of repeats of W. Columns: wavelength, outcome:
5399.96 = 17.7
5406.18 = 16.7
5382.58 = 16.7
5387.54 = 17.2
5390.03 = 16.7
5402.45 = 17.1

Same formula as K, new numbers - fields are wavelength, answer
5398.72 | 17.4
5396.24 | 16.8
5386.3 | 17.4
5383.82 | 18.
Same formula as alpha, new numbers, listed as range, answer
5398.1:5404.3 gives 16.6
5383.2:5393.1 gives 16.7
